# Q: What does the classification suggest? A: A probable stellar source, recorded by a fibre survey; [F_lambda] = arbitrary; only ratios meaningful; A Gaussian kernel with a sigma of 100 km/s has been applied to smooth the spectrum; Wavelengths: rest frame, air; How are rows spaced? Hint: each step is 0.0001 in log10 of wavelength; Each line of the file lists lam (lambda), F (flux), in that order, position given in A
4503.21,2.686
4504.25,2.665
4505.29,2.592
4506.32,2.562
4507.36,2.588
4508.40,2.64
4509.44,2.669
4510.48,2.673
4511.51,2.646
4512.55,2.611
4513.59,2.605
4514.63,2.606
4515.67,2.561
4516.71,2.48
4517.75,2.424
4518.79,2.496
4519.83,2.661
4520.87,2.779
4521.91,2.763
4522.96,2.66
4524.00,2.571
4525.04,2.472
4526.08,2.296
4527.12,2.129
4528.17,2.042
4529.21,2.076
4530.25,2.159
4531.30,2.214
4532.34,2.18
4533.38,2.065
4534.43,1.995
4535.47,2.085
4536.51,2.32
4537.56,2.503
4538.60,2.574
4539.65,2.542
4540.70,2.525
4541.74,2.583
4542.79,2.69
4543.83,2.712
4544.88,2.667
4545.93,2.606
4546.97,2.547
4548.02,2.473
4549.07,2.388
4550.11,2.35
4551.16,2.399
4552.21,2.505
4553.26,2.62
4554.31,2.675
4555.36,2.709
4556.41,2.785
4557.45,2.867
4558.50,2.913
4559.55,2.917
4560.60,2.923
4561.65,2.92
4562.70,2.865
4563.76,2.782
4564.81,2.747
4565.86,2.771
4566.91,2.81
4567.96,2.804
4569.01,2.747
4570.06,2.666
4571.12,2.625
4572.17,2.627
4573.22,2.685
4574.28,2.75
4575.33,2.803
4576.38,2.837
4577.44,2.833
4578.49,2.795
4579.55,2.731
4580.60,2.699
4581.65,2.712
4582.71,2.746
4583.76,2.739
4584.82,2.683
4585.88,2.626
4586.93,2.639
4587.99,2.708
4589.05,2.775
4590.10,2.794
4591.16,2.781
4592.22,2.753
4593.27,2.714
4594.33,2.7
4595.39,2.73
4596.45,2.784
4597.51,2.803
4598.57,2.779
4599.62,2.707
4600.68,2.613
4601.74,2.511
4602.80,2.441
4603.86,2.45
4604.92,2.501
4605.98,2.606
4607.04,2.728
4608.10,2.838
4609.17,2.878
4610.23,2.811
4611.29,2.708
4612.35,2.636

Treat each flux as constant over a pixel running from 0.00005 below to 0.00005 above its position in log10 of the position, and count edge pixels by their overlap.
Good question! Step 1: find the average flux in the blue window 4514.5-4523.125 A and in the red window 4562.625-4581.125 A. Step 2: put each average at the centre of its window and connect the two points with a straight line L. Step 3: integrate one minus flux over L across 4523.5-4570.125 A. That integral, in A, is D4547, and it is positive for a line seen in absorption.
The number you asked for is 2.5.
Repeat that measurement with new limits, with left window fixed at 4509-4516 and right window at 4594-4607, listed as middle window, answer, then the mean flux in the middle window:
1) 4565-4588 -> -0.8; 2.73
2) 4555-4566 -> -0.9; 2.84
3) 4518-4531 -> 1.0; 2.42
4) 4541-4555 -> 0.4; 2.56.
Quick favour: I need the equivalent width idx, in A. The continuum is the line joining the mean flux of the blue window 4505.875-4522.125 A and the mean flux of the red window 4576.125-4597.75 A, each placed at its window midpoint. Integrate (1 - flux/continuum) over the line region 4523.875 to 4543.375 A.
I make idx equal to 2.4 A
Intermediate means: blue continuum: 2.61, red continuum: 2.74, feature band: 2.31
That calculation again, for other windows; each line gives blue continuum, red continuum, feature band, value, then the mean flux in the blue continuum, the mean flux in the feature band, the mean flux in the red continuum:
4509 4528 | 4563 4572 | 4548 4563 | 0.0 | 2.55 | 2.69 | 2.74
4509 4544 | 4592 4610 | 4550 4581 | -2.1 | 2.45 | 2.74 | 2.68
